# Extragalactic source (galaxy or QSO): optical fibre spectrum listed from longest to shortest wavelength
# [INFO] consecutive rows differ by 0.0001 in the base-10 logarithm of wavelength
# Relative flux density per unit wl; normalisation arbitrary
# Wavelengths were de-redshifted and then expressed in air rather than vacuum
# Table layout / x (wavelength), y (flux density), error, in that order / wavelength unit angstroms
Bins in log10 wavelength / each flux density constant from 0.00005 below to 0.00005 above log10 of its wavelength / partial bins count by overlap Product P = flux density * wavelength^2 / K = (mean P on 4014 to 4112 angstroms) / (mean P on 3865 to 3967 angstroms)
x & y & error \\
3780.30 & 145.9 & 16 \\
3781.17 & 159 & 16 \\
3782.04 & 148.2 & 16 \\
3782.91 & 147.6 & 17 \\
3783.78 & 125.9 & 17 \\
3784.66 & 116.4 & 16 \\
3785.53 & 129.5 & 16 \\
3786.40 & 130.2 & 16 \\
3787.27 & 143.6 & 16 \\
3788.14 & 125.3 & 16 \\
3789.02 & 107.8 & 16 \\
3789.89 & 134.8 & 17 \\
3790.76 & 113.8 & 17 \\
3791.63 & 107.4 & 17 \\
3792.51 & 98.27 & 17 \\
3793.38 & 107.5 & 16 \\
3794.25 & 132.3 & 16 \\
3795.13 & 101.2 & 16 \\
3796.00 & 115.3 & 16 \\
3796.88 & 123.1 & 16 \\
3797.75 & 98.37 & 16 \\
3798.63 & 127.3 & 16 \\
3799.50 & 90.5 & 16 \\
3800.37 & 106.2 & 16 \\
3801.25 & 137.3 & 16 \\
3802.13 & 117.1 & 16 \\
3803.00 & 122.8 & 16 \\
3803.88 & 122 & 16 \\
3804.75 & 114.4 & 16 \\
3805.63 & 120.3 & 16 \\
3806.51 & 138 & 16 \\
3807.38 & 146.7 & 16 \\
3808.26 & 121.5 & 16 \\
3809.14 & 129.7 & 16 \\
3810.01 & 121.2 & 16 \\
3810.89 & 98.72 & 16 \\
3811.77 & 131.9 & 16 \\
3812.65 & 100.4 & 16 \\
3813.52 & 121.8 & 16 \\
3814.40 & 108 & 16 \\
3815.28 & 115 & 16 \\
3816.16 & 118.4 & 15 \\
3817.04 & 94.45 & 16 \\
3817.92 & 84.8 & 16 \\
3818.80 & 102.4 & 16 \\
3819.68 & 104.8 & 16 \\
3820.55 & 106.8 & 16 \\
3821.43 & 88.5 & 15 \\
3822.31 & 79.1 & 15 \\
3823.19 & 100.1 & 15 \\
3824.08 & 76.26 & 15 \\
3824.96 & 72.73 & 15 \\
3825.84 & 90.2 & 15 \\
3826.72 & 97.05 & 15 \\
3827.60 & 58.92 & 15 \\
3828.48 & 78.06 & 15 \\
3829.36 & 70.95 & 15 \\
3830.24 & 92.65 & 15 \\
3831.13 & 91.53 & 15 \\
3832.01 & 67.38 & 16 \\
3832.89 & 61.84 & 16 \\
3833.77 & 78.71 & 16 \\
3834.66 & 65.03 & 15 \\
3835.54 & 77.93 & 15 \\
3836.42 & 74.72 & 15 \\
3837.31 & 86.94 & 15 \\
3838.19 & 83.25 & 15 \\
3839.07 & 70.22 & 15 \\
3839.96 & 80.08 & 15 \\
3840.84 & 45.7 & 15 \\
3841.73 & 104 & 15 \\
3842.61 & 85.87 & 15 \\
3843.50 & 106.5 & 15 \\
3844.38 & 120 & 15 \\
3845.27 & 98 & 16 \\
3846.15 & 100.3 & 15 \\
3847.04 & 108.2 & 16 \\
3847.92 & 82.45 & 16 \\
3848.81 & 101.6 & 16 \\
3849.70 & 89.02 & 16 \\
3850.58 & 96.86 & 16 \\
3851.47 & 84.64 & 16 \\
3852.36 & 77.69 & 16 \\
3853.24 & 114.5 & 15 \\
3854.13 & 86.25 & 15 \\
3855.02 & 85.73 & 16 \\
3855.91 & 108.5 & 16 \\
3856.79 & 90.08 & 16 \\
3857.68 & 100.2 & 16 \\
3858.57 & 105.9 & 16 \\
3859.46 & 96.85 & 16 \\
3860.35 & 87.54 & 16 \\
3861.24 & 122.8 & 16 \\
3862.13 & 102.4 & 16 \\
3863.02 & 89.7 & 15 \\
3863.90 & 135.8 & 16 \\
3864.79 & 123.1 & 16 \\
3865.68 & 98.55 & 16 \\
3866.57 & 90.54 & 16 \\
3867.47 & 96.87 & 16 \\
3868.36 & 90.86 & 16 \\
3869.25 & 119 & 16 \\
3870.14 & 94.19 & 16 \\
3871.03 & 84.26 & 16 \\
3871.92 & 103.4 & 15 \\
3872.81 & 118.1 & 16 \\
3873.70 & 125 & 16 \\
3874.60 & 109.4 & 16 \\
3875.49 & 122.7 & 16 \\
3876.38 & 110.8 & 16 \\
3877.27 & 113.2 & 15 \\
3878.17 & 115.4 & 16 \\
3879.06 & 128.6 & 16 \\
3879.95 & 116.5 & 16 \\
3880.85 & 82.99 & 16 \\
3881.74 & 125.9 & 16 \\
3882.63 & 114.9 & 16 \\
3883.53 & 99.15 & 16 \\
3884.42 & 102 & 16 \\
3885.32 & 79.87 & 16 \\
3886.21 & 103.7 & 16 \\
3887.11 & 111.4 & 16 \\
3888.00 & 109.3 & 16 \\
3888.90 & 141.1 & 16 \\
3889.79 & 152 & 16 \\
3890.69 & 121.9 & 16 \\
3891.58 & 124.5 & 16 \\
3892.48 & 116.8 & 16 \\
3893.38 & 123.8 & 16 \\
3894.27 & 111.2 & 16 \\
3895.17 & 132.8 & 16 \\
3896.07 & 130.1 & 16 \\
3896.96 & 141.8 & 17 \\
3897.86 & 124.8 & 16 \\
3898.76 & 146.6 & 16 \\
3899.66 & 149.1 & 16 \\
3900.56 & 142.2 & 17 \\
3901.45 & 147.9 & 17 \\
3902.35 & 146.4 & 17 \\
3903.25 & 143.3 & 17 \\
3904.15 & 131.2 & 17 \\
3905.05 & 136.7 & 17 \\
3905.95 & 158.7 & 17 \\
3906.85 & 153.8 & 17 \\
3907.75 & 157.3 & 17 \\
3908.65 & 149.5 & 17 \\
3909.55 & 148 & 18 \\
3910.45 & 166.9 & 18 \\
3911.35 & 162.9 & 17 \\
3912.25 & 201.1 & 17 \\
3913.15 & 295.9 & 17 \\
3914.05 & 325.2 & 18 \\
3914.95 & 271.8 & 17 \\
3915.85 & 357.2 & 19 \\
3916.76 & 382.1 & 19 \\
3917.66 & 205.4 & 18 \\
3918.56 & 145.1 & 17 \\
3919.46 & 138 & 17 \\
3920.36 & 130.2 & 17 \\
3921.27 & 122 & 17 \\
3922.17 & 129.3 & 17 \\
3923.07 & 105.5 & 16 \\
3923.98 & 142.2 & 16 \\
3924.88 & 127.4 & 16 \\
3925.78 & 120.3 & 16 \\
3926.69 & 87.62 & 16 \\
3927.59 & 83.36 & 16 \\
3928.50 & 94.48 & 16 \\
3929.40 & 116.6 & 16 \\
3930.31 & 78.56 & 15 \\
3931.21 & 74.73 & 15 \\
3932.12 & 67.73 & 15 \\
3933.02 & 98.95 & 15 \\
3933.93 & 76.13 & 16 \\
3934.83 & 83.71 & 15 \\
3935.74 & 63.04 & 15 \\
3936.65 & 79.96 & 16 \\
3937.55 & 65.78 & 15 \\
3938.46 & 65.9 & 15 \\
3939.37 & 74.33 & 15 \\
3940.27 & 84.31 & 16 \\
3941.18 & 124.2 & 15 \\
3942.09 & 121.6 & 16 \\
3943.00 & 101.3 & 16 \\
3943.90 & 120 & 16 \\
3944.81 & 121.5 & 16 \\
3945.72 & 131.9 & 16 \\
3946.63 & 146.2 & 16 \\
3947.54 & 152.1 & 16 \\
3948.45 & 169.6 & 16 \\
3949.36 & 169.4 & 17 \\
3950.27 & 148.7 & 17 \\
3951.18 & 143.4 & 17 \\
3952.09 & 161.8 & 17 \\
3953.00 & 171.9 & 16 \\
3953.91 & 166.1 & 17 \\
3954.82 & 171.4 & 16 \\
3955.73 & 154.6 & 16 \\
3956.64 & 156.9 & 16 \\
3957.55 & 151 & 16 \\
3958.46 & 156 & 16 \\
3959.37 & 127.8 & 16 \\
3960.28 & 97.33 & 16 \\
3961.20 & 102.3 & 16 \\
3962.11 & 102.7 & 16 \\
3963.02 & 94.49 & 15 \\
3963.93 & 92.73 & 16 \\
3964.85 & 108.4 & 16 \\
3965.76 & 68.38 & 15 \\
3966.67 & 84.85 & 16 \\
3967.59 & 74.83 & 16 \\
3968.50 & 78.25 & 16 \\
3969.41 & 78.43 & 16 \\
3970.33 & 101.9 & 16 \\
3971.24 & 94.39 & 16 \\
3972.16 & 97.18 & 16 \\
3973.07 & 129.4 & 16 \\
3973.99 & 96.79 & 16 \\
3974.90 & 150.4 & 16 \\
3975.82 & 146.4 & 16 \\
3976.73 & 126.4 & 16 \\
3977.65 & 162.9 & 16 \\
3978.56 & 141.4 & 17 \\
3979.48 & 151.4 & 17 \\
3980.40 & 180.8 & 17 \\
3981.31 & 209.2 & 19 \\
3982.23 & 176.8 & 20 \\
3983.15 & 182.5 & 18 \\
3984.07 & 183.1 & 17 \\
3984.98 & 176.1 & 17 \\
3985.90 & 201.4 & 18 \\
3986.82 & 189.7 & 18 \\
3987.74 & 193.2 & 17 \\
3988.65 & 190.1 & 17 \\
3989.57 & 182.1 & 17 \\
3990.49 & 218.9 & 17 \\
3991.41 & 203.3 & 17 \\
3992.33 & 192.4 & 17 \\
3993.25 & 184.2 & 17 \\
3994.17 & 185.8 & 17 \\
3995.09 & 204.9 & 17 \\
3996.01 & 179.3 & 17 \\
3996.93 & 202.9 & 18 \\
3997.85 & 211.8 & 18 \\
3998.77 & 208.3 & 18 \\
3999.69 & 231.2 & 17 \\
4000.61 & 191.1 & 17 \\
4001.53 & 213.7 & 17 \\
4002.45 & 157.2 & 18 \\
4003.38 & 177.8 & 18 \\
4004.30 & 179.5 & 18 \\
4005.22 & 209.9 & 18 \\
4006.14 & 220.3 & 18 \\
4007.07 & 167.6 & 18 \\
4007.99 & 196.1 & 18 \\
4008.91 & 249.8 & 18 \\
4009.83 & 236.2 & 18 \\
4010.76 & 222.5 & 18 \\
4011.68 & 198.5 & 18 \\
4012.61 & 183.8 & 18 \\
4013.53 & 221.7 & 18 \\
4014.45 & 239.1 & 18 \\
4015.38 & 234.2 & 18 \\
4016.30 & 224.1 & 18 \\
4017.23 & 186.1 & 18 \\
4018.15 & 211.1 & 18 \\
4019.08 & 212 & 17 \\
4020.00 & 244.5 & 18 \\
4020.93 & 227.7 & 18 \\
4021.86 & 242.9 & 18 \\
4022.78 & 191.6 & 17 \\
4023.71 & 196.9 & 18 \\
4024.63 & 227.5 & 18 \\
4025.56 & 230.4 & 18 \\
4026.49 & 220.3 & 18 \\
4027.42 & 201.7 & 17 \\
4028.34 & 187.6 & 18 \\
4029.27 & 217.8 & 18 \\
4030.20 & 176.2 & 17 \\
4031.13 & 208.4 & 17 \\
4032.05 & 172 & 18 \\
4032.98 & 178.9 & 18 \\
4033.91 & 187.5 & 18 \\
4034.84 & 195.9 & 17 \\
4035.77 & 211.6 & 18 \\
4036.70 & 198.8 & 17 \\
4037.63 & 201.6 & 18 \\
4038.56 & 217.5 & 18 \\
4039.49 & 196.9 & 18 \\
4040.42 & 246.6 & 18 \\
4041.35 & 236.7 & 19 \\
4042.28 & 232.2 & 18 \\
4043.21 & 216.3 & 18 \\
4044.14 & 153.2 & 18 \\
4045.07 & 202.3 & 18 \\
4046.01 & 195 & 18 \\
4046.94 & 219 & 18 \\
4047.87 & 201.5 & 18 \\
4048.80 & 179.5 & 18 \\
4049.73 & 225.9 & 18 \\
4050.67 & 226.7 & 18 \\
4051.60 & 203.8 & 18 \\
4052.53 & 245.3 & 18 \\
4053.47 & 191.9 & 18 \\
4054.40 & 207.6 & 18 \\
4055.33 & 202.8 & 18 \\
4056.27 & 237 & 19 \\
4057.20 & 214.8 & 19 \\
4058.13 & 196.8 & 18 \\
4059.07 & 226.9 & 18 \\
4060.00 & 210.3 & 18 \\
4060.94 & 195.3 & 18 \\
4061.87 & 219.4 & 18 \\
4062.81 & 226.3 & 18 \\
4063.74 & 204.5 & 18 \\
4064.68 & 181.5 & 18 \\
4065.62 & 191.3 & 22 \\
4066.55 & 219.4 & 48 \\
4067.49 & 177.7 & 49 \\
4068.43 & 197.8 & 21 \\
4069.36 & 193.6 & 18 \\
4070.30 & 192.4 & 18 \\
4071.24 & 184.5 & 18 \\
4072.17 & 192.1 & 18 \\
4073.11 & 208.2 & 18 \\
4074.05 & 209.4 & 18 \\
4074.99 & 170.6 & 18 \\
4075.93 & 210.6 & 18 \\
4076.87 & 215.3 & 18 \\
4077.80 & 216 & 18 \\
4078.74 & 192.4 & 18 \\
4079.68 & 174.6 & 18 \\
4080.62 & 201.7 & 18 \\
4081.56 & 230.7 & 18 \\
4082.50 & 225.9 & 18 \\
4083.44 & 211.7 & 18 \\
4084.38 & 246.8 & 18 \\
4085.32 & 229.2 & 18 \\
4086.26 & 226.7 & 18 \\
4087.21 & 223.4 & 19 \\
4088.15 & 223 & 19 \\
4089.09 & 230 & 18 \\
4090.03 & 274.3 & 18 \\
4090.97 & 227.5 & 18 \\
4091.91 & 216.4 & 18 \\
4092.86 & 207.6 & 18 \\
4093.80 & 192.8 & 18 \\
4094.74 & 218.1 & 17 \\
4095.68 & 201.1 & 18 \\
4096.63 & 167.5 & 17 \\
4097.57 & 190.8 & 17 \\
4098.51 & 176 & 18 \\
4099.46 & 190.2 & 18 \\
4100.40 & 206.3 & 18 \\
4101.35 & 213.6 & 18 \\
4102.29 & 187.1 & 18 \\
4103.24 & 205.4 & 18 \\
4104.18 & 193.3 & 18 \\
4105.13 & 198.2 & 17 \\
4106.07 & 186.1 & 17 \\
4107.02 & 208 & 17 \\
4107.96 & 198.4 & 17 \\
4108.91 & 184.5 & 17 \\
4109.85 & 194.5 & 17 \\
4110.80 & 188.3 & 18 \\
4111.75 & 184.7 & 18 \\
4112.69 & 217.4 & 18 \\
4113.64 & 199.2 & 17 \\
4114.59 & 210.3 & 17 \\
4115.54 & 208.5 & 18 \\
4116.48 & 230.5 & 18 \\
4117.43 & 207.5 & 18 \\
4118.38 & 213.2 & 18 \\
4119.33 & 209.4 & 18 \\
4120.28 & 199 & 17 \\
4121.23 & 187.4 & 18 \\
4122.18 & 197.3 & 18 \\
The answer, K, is 1.71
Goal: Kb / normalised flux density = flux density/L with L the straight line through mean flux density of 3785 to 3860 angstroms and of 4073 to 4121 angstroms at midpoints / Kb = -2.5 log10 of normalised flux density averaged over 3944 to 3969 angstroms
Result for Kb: 0.17 mag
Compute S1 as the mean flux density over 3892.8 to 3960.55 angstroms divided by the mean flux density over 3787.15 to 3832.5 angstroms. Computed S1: 1.33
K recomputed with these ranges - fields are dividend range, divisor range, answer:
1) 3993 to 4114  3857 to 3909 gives 1.89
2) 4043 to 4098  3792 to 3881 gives 2.32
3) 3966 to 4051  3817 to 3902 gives 2.00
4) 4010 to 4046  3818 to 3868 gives 2.53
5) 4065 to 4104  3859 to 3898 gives 2.04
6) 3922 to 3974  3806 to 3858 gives 1.26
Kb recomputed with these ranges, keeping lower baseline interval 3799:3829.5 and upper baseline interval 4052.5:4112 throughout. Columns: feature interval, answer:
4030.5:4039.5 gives -0.05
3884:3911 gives 0.03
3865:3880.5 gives 0.18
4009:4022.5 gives -0.22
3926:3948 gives 0.49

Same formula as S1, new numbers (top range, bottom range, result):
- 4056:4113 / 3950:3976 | 1.70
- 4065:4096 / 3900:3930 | 1.26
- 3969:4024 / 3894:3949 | 1.33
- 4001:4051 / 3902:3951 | 1.46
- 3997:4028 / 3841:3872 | 2.13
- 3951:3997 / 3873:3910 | 1.17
